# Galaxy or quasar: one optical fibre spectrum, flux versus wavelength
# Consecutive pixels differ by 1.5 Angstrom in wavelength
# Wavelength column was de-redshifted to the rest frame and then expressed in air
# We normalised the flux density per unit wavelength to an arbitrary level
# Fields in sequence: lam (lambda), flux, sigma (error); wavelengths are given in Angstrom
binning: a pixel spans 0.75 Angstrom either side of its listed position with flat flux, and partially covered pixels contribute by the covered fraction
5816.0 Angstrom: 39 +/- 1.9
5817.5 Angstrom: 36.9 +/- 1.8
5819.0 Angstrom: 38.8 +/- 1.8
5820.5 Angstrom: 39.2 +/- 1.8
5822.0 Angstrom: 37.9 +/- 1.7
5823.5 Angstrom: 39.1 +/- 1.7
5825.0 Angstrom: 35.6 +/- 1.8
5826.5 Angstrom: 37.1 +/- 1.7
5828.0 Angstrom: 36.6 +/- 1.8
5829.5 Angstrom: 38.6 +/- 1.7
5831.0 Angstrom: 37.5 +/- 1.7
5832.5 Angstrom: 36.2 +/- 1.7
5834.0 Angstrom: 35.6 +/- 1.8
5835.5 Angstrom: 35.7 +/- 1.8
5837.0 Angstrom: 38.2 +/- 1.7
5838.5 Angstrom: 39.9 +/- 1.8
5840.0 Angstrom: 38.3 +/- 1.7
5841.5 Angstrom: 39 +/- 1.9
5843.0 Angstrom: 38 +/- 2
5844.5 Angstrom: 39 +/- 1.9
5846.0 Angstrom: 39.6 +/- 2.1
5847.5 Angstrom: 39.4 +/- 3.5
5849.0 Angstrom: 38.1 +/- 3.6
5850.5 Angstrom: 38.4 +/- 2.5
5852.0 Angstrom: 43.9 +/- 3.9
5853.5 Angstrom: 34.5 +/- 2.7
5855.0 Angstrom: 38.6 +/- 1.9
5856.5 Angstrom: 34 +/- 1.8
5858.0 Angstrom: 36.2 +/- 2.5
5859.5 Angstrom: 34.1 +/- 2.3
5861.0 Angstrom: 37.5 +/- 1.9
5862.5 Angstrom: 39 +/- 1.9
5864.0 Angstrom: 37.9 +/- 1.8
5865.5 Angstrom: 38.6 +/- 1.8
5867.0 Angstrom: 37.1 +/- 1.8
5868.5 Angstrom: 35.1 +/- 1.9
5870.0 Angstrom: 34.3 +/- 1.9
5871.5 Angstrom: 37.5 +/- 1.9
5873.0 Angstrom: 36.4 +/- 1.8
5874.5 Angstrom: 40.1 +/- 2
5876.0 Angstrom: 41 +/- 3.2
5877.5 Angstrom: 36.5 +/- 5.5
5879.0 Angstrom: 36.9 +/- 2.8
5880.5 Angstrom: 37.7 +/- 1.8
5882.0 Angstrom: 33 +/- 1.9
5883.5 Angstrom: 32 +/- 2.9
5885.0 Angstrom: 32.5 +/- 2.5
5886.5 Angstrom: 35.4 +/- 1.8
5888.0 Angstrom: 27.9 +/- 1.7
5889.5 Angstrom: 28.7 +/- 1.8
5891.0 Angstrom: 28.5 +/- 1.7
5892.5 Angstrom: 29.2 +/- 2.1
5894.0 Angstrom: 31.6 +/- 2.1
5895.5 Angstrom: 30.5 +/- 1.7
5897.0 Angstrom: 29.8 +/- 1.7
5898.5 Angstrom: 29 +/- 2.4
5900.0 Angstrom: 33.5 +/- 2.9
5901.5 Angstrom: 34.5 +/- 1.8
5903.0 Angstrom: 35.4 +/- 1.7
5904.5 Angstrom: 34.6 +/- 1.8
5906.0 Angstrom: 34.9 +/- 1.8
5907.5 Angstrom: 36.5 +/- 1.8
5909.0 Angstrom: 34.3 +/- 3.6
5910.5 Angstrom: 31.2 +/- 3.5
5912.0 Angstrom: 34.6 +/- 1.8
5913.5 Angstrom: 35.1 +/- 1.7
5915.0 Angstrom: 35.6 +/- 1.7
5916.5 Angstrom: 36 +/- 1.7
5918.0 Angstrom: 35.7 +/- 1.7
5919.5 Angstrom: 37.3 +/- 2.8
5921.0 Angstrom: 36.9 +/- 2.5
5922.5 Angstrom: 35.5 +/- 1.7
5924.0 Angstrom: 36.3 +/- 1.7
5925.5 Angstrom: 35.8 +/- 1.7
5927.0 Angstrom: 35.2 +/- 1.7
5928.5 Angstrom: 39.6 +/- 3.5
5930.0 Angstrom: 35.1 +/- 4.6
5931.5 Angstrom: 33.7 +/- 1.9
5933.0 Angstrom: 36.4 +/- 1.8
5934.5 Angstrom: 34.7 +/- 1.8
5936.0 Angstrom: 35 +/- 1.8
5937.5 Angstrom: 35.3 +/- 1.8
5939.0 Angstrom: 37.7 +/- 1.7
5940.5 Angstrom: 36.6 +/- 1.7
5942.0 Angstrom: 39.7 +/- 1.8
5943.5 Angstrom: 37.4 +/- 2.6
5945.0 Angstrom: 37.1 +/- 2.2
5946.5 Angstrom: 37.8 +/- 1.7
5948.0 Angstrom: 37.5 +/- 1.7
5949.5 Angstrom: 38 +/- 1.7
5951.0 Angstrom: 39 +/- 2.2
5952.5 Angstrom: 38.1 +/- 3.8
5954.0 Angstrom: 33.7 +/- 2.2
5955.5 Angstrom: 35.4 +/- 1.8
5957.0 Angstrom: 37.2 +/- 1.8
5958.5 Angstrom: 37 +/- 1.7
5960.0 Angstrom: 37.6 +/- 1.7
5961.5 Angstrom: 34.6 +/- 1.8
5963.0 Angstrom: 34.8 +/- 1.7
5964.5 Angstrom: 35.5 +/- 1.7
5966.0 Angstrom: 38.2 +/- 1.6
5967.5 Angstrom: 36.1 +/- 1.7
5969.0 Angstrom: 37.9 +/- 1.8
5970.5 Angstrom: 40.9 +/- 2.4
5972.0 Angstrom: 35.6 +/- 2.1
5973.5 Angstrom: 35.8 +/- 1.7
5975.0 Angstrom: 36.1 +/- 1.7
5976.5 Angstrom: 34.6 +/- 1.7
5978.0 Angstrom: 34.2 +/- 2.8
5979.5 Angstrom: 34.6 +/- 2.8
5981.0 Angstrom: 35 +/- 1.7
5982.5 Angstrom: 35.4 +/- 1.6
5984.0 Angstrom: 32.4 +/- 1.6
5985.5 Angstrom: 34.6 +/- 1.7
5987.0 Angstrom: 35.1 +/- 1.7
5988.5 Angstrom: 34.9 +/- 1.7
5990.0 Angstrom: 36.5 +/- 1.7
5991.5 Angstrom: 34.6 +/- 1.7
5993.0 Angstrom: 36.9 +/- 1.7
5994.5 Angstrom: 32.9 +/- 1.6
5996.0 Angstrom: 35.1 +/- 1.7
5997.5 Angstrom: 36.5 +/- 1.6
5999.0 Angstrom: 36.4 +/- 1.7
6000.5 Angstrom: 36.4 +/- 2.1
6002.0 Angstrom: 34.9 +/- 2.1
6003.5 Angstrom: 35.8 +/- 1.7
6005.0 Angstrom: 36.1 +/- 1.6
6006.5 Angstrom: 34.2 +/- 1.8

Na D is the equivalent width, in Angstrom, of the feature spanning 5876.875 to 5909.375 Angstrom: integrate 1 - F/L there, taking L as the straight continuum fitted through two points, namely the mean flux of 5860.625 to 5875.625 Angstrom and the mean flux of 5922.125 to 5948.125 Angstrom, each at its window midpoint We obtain 3.7 Angstrom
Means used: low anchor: 37.4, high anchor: 36.5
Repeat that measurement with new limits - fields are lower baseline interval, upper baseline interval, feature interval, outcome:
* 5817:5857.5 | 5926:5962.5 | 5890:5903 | 2.15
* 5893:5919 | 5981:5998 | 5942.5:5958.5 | -1.30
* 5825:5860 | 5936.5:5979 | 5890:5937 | 3.61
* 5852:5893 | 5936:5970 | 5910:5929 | 0.27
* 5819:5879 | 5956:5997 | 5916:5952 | -0.29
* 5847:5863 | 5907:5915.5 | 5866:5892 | 1.10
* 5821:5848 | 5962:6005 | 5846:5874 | 0.10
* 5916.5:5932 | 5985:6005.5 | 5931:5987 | -0.66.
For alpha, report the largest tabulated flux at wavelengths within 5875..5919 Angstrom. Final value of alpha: 41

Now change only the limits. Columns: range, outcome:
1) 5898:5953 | 39.7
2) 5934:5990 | 40.9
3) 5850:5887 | 43.9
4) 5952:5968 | 38.2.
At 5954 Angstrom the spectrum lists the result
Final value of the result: 33.7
